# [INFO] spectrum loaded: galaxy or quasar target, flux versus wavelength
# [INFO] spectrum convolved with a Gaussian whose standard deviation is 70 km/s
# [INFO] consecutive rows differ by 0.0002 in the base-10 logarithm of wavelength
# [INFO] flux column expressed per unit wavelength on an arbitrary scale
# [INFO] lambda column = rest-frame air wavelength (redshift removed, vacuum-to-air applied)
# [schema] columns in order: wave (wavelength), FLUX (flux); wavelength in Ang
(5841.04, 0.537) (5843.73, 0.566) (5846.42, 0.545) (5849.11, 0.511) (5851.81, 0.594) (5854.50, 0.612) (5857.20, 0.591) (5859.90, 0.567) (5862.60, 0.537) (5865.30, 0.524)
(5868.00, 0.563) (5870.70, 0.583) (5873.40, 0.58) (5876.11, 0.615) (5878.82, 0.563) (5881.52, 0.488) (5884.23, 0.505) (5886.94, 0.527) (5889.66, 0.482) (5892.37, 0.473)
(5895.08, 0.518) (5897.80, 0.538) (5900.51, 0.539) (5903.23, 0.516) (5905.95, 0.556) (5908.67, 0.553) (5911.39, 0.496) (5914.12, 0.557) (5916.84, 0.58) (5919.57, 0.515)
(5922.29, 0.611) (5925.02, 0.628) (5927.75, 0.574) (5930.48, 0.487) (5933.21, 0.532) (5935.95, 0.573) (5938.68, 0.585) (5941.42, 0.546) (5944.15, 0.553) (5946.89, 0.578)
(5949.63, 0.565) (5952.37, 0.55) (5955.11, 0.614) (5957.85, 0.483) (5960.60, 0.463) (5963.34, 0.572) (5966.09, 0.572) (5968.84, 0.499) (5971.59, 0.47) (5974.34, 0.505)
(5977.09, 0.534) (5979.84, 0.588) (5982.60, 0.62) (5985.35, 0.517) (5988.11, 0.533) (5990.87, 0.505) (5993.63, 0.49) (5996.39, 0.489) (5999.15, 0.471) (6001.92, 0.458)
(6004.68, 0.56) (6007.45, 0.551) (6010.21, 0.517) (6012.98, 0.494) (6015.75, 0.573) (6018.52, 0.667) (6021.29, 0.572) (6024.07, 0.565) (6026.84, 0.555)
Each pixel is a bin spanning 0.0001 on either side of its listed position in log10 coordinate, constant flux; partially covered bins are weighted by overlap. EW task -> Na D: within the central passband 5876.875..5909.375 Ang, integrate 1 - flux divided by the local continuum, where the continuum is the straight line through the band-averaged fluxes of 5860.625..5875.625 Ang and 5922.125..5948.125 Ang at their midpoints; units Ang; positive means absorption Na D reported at 2.3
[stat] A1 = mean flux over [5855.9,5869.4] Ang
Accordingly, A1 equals 0.556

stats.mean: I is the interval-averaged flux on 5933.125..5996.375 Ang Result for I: 0.54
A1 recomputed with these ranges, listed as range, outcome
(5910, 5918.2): 0.544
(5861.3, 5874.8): 0.558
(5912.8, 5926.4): 0.578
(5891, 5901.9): 0.517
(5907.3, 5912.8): 0.524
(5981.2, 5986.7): 0.569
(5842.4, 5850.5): 0.541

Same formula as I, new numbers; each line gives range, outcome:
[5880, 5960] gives 0.542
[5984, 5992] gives 0.518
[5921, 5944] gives 0.566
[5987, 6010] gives 0.507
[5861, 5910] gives 0.537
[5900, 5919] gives 0.541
